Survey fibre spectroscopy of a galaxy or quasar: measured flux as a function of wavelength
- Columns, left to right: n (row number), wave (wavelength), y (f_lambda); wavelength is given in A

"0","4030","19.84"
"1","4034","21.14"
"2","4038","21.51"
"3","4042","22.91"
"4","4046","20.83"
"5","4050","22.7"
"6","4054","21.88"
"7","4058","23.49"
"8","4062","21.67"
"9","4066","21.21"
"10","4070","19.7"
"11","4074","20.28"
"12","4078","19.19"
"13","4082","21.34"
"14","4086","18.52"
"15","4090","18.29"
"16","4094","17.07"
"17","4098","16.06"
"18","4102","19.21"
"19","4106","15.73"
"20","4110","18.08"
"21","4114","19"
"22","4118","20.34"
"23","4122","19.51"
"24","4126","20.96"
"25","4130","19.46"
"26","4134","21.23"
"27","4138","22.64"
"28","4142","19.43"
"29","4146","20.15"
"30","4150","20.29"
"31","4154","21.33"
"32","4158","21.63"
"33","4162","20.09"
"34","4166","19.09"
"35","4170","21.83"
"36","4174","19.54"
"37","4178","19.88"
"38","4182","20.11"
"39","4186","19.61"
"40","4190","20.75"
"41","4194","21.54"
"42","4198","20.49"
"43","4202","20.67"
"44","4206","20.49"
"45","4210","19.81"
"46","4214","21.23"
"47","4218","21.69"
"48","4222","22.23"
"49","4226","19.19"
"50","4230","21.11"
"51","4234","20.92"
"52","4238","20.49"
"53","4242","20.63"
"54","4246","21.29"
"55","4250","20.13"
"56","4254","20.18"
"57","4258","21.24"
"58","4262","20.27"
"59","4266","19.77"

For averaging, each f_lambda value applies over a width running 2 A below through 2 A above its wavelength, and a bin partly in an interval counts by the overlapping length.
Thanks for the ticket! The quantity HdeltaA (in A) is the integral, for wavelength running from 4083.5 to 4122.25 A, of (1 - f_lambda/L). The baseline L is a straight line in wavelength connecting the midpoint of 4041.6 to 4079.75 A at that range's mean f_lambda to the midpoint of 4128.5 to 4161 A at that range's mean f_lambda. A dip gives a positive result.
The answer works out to 5.3 A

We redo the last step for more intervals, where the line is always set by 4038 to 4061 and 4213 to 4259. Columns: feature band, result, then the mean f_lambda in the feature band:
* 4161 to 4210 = 2.08 A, 20.3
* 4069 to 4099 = 4.27 A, 18.9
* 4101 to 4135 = 3.93 A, 19.2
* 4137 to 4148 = 0.50 A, 20.6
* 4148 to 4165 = 0.57 A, 20.7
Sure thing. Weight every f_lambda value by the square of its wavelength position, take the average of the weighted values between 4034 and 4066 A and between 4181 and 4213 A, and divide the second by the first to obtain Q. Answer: 1.00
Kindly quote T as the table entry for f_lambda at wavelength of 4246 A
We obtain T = 21.29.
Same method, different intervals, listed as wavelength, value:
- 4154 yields 21.33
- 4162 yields 20.09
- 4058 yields 23.49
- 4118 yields 20.34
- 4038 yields 21.51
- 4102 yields 19.21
